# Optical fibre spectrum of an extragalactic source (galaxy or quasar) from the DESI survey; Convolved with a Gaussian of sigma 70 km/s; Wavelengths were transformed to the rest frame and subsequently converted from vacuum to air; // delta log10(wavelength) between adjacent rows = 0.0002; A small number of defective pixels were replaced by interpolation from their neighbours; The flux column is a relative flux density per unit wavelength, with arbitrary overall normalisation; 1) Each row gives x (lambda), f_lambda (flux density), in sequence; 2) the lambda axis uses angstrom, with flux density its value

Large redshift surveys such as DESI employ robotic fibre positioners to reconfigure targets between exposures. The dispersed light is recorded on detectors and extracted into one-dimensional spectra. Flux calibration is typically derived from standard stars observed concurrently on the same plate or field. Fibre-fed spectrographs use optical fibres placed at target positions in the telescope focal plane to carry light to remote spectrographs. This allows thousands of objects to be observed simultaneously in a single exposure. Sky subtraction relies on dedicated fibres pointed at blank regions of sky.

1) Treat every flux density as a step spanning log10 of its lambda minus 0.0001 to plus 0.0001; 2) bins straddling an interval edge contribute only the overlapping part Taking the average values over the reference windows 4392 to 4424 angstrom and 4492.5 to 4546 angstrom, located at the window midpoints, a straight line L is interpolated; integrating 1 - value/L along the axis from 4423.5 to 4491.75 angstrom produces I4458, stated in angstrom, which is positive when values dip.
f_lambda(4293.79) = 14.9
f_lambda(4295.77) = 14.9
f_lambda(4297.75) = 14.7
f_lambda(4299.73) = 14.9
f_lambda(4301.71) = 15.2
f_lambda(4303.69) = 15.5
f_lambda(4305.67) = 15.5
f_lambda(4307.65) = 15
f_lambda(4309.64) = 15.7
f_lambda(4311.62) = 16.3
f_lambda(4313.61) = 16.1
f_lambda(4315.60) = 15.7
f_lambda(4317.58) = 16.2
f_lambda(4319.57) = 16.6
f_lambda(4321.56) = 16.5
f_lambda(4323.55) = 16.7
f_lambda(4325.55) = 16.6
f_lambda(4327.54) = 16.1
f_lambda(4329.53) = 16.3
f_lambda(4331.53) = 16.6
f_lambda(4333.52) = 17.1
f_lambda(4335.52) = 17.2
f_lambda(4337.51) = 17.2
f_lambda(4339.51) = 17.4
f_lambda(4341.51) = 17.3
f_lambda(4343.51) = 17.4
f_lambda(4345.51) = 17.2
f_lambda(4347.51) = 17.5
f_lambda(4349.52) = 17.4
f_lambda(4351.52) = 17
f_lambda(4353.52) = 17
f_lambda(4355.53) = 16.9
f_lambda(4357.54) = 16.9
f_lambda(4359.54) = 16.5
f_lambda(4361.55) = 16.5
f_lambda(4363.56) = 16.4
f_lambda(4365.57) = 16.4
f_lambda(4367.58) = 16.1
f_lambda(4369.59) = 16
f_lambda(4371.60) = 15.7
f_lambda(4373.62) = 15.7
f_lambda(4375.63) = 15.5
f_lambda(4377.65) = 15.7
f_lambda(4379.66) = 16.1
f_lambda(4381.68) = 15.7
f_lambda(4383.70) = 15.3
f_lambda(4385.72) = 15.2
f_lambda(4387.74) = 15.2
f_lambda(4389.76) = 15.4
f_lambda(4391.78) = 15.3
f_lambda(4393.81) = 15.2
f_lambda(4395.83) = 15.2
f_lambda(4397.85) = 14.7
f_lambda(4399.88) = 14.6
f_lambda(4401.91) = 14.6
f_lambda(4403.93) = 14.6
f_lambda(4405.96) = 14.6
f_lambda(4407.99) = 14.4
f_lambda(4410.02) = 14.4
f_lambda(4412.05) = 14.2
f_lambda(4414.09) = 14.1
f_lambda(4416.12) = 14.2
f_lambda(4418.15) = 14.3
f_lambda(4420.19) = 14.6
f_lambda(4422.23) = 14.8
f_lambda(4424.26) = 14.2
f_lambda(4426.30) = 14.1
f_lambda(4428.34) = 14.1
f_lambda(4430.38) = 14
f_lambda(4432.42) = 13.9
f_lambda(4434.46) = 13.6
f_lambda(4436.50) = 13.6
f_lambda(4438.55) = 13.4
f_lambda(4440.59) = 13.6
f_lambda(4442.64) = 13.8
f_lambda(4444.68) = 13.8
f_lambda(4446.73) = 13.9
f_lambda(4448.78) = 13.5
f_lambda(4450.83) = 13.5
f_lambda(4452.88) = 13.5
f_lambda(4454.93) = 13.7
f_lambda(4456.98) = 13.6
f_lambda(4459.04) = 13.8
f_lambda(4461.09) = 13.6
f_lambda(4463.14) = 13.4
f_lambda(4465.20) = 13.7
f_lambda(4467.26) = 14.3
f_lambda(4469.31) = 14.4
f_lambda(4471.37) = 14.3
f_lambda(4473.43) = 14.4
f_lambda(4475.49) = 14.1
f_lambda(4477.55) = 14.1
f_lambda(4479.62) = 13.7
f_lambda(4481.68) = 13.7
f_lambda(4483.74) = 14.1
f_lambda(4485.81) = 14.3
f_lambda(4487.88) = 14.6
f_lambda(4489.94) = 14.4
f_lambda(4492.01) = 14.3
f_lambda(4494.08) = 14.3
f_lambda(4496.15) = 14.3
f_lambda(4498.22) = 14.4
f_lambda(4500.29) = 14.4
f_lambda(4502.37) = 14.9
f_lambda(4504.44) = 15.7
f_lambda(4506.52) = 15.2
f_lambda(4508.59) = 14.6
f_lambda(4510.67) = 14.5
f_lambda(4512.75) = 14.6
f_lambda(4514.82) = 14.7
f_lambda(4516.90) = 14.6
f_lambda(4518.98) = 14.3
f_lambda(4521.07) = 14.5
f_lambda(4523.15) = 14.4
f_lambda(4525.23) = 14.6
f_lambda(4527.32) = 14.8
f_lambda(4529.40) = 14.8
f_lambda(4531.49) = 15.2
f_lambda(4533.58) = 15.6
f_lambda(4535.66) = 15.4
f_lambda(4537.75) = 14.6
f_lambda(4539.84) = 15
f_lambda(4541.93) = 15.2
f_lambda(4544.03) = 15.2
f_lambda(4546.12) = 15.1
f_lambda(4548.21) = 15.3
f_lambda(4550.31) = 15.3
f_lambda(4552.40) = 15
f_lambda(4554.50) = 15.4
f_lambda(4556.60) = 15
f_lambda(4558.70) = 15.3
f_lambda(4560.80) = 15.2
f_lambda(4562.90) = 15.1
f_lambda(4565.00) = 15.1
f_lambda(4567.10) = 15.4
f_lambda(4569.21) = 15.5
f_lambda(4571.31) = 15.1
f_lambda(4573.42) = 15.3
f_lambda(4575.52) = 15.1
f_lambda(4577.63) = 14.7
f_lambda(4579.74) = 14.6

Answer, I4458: 3.6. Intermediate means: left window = 14.6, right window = 14.8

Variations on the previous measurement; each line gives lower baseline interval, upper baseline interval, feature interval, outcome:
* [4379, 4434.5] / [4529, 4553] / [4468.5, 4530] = 2.2 angstrom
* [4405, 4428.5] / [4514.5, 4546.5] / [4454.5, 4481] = 1.2 angstrom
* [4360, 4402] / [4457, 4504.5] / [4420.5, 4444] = 1.5 angstrom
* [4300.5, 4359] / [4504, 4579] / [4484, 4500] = 1.0 angstrom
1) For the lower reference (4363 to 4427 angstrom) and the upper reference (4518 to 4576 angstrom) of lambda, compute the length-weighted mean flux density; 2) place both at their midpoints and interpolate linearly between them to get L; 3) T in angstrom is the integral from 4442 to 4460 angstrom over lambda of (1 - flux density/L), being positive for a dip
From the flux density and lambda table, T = 1.7 angstrom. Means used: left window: 15.1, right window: 15.1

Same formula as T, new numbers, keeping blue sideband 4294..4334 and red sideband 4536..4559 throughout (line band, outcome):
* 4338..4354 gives -1.5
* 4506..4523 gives 0.7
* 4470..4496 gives 1.9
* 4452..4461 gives 1.0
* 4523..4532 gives 0.2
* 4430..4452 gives 2.5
